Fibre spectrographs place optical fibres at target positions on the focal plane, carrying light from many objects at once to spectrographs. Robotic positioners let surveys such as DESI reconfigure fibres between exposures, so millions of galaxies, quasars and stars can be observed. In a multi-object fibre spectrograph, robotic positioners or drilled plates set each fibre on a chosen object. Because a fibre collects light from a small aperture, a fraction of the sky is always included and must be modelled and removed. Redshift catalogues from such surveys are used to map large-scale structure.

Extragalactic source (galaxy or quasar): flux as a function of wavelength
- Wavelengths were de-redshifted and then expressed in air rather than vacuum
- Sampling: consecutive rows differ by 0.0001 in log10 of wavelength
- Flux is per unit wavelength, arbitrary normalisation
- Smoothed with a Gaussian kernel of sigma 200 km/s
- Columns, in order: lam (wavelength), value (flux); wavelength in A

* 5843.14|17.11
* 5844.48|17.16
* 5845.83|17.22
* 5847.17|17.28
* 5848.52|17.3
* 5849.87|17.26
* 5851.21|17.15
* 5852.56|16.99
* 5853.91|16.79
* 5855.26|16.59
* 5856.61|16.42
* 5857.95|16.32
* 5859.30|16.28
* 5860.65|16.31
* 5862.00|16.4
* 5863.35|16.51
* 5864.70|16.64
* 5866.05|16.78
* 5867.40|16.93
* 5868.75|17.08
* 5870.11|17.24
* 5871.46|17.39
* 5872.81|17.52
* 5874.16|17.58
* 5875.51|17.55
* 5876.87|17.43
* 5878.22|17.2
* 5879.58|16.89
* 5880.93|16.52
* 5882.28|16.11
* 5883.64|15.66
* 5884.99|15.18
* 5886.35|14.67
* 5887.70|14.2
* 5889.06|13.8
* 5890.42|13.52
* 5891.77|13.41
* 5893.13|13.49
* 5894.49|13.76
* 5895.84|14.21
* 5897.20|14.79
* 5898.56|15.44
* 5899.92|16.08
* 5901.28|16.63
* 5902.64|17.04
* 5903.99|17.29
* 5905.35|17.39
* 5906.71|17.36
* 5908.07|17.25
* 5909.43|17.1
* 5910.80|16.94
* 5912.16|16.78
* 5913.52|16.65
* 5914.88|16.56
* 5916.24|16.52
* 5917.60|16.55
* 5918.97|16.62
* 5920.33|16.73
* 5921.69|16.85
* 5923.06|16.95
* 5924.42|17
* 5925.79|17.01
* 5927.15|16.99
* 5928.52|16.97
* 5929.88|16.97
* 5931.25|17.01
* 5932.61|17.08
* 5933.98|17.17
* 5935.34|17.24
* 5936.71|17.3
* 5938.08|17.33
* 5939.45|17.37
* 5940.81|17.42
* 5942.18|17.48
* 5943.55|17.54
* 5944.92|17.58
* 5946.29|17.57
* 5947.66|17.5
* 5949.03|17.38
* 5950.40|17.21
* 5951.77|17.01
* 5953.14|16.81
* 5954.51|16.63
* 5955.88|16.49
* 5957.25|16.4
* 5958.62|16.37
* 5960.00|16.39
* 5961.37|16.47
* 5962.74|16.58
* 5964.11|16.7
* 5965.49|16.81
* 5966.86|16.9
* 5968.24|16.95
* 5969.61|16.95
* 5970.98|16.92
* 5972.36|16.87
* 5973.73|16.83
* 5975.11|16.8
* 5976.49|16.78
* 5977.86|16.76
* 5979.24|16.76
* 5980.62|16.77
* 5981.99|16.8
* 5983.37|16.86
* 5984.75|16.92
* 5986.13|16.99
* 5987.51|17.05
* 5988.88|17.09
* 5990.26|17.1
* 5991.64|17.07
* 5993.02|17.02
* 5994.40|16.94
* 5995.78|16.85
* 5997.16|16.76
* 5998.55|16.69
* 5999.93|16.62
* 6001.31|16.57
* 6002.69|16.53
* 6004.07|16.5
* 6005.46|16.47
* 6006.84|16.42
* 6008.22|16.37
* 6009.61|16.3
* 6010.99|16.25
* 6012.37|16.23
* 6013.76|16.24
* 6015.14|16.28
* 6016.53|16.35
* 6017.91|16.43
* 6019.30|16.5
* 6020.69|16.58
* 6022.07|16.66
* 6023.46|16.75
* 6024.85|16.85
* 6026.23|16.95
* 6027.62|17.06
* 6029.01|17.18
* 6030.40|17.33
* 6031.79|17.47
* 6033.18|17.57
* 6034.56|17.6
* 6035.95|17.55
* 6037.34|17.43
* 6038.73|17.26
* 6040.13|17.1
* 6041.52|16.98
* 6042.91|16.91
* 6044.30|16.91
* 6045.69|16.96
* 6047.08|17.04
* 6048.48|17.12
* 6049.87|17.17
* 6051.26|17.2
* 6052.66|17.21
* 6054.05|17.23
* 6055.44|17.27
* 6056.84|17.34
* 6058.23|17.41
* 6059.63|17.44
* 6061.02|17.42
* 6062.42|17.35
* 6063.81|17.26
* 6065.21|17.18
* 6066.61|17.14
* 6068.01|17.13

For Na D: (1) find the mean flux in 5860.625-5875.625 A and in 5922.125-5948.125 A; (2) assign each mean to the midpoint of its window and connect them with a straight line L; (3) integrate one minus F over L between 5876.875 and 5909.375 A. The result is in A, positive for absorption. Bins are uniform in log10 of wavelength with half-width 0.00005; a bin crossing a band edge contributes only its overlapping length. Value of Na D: 2.8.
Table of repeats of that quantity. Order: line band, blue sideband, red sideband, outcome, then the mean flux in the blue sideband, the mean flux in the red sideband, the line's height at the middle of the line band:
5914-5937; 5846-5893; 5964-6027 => -0.5 A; 16.4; 16.7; 16.5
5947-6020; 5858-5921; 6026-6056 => 0.5 A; 16.2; 17.2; 16.8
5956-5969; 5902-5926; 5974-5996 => 0.2 A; 16.9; 16.9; 16.9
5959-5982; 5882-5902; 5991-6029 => -1.1 A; 14.7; 16.6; 16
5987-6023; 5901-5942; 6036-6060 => 1.1 A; 17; 17.2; 17.1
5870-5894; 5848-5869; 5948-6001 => 1.4 A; 16.7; 16.8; 16.7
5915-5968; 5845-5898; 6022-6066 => -1.2 A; 16.2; 17.2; 16.6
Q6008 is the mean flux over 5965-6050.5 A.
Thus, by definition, 16.9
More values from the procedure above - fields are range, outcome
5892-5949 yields 16.7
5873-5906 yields 15.7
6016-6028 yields 16.7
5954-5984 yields 16.7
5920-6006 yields 16.9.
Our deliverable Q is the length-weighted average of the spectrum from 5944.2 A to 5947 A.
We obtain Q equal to 17.6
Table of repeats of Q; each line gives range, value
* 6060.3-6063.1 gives 17.4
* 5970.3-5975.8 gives 16.8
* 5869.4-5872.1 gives 17.3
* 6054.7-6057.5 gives 17.3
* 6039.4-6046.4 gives 17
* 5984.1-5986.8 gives 16.9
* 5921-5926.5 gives 17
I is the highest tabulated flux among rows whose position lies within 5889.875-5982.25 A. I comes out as 17.58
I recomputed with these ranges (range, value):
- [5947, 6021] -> 17.5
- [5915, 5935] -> 17.17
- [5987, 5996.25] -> 17.1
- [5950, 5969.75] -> 17.21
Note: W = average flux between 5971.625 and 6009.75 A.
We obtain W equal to 16.8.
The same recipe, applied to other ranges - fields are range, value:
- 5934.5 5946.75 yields 17.4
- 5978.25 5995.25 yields 16.9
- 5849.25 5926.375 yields 16.3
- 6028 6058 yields 17.2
